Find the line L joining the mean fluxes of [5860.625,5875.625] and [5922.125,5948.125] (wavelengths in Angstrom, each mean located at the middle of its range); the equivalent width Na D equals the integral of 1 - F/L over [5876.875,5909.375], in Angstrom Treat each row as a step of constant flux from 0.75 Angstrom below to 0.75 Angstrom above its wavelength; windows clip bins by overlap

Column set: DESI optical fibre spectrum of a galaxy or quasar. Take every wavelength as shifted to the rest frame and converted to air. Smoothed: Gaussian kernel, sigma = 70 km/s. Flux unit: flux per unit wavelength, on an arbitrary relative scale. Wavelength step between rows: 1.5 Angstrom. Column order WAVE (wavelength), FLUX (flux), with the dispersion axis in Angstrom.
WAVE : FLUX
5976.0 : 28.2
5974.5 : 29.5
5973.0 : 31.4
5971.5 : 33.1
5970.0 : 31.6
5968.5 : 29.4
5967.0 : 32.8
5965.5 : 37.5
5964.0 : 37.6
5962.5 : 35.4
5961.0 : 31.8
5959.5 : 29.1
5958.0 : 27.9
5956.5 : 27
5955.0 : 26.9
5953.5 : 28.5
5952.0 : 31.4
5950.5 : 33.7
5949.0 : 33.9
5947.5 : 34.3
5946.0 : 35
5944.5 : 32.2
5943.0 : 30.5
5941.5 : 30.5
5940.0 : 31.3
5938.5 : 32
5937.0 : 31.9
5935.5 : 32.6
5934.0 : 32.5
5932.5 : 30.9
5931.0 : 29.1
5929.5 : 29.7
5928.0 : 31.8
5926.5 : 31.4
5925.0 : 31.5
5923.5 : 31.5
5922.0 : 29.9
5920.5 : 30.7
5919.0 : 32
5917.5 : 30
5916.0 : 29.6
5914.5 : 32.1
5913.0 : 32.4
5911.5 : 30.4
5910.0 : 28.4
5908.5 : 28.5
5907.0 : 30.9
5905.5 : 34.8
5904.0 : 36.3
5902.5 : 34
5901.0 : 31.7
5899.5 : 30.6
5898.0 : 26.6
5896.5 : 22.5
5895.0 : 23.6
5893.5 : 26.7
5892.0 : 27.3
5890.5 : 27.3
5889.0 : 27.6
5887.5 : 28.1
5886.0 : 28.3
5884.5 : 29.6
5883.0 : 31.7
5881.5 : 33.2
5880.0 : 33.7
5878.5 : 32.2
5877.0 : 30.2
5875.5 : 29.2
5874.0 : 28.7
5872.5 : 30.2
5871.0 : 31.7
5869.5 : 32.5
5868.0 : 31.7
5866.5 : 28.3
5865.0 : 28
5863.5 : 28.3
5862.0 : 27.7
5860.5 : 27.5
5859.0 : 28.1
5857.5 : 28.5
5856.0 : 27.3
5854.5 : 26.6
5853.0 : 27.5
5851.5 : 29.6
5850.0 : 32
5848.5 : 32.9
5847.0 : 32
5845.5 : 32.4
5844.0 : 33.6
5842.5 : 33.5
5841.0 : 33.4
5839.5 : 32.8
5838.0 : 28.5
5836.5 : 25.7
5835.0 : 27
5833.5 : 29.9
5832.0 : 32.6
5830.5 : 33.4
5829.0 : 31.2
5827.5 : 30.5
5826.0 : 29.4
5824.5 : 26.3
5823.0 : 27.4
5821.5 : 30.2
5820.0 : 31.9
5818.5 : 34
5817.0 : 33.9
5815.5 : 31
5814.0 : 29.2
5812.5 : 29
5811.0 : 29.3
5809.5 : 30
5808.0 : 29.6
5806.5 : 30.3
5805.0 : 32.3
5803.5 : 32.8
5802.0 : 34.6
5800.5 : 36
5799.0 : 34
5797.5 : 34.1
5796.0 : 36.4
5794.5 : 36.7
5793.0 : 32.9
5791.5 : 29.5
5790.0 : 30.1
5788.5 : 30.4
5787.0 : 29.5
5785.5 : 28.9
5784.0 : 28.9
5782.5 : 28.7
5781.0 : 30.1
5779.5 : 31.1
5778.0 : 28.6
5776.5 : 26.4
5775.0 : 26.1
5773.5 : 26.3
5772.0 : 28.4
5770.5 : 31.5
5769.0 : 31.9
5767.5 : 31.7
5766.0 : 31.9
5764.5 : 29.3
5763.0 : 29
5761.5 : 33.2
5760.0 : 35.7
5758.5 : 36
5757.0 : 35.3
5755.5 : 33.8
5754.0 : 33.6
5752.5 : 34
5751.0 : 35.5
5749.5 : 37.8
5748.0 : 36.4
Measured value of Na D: 0.6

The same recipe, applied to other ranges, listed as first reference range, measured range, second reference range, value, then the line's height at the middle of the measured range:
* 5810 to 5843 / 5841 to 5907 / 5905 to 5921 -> 1.60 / 30.7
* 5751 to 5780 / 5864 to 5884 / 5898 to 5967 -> 0.42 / 31.5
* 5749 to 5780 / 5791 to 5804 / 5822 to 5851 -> -1.23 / 31.3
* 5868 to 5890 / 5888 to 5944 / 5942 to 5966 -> 1.68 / 31.2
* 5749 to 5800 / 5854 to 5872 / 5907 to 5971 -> 1.49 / 31.5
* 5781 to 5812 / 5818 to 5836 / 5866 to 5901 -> 0.37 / 30.8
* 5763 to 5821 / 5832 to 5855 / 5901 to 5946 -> 0.39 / 31.1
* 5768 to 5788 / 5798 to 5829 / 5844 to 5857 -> -1.59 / 29.6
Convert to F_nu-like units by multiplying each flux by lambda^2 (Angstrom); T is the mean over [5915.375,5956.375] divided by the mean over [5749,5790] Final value 1.06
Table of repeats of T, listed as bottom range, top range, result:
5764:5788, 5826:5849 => 1.09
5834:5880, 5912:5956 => 1.07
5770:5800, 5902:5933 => 1.07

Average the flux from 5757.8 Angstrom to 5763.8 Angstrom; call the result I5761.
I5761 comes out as 33.4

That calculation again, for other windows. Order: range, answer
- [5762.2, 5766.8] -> 30.1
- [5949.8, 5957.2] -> 29.5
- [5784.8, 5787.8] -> 29.2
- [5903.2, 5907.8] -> 33.9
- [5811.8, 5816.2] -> 29.7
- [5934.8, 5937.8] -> 32.2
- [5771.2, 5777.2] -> 26.8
